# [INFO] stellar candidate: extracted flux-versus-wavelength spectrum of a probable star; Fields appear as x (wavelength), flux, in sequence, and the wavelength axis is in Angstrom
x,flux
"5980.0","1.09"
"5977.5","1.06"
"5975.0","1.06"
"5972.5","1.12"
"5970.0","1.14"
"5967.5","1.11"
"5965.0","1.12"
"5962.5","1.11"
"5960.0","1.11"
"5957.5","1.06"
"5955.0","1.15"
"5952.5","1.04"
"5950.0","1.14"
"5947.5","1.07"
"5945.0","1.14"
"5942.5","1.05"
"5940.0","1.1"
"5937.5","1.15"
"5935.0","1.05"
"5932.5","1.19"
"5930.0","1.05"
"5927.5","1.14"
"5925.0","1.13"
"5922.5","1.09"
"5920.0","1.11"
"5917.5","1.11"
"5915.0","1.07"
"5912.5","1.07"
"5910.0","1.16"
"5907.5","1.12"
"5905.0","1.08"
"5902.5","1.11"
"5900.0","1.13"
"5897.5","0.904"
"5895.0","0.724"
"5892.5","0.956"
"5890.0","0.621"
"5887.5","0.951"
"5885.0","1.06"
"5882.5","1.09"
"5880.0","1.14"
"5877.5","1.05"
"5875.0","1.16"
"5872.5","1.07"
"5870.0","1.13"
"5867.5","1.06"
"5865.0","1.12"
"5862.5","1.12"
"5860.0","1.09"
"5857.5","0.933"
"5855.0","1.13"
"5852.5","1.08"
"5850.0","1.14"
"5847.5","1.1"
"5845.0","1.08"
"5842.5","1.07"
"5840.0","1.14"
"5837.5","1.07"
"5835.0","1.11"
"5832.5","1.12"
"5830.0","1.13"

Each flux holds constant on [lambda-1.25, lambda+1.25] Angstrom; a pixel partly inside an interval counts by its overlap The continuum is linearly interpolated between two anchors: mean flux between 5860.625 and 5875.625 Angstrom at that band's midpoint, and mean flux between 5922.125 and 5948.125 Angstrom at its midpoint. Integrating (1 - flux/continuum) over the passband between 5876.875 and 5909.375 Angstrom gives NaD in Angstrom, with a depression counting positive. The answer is 3.2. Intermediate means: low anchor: 1.11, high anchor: 1.11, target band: 0.997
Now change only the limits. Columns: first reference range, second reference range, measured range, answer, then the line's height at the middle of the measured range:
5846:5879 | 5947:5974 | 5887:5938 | 2.6 Angstrom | 1.1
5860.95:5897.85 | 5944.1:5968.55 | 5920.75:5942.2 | -0.7 Angstrom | 1.08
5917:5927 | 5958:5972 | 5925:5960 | 0.3 Angstrom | 1.11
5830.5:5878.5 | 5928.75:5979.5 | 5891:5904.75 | 1.6 Angstrom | 1.1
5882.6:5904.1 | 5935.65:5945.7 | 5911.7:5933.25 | -1.3 Angstrom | 1.04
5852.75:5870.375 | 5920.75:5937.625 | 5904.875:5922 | 0.0 Angstrom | 1.1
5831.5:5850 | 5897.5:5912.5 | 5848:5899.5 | 3.3 Angstrom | 1.1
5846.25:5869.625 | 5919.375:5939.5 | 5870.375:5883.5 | -0.1 Angstrom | 1.09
